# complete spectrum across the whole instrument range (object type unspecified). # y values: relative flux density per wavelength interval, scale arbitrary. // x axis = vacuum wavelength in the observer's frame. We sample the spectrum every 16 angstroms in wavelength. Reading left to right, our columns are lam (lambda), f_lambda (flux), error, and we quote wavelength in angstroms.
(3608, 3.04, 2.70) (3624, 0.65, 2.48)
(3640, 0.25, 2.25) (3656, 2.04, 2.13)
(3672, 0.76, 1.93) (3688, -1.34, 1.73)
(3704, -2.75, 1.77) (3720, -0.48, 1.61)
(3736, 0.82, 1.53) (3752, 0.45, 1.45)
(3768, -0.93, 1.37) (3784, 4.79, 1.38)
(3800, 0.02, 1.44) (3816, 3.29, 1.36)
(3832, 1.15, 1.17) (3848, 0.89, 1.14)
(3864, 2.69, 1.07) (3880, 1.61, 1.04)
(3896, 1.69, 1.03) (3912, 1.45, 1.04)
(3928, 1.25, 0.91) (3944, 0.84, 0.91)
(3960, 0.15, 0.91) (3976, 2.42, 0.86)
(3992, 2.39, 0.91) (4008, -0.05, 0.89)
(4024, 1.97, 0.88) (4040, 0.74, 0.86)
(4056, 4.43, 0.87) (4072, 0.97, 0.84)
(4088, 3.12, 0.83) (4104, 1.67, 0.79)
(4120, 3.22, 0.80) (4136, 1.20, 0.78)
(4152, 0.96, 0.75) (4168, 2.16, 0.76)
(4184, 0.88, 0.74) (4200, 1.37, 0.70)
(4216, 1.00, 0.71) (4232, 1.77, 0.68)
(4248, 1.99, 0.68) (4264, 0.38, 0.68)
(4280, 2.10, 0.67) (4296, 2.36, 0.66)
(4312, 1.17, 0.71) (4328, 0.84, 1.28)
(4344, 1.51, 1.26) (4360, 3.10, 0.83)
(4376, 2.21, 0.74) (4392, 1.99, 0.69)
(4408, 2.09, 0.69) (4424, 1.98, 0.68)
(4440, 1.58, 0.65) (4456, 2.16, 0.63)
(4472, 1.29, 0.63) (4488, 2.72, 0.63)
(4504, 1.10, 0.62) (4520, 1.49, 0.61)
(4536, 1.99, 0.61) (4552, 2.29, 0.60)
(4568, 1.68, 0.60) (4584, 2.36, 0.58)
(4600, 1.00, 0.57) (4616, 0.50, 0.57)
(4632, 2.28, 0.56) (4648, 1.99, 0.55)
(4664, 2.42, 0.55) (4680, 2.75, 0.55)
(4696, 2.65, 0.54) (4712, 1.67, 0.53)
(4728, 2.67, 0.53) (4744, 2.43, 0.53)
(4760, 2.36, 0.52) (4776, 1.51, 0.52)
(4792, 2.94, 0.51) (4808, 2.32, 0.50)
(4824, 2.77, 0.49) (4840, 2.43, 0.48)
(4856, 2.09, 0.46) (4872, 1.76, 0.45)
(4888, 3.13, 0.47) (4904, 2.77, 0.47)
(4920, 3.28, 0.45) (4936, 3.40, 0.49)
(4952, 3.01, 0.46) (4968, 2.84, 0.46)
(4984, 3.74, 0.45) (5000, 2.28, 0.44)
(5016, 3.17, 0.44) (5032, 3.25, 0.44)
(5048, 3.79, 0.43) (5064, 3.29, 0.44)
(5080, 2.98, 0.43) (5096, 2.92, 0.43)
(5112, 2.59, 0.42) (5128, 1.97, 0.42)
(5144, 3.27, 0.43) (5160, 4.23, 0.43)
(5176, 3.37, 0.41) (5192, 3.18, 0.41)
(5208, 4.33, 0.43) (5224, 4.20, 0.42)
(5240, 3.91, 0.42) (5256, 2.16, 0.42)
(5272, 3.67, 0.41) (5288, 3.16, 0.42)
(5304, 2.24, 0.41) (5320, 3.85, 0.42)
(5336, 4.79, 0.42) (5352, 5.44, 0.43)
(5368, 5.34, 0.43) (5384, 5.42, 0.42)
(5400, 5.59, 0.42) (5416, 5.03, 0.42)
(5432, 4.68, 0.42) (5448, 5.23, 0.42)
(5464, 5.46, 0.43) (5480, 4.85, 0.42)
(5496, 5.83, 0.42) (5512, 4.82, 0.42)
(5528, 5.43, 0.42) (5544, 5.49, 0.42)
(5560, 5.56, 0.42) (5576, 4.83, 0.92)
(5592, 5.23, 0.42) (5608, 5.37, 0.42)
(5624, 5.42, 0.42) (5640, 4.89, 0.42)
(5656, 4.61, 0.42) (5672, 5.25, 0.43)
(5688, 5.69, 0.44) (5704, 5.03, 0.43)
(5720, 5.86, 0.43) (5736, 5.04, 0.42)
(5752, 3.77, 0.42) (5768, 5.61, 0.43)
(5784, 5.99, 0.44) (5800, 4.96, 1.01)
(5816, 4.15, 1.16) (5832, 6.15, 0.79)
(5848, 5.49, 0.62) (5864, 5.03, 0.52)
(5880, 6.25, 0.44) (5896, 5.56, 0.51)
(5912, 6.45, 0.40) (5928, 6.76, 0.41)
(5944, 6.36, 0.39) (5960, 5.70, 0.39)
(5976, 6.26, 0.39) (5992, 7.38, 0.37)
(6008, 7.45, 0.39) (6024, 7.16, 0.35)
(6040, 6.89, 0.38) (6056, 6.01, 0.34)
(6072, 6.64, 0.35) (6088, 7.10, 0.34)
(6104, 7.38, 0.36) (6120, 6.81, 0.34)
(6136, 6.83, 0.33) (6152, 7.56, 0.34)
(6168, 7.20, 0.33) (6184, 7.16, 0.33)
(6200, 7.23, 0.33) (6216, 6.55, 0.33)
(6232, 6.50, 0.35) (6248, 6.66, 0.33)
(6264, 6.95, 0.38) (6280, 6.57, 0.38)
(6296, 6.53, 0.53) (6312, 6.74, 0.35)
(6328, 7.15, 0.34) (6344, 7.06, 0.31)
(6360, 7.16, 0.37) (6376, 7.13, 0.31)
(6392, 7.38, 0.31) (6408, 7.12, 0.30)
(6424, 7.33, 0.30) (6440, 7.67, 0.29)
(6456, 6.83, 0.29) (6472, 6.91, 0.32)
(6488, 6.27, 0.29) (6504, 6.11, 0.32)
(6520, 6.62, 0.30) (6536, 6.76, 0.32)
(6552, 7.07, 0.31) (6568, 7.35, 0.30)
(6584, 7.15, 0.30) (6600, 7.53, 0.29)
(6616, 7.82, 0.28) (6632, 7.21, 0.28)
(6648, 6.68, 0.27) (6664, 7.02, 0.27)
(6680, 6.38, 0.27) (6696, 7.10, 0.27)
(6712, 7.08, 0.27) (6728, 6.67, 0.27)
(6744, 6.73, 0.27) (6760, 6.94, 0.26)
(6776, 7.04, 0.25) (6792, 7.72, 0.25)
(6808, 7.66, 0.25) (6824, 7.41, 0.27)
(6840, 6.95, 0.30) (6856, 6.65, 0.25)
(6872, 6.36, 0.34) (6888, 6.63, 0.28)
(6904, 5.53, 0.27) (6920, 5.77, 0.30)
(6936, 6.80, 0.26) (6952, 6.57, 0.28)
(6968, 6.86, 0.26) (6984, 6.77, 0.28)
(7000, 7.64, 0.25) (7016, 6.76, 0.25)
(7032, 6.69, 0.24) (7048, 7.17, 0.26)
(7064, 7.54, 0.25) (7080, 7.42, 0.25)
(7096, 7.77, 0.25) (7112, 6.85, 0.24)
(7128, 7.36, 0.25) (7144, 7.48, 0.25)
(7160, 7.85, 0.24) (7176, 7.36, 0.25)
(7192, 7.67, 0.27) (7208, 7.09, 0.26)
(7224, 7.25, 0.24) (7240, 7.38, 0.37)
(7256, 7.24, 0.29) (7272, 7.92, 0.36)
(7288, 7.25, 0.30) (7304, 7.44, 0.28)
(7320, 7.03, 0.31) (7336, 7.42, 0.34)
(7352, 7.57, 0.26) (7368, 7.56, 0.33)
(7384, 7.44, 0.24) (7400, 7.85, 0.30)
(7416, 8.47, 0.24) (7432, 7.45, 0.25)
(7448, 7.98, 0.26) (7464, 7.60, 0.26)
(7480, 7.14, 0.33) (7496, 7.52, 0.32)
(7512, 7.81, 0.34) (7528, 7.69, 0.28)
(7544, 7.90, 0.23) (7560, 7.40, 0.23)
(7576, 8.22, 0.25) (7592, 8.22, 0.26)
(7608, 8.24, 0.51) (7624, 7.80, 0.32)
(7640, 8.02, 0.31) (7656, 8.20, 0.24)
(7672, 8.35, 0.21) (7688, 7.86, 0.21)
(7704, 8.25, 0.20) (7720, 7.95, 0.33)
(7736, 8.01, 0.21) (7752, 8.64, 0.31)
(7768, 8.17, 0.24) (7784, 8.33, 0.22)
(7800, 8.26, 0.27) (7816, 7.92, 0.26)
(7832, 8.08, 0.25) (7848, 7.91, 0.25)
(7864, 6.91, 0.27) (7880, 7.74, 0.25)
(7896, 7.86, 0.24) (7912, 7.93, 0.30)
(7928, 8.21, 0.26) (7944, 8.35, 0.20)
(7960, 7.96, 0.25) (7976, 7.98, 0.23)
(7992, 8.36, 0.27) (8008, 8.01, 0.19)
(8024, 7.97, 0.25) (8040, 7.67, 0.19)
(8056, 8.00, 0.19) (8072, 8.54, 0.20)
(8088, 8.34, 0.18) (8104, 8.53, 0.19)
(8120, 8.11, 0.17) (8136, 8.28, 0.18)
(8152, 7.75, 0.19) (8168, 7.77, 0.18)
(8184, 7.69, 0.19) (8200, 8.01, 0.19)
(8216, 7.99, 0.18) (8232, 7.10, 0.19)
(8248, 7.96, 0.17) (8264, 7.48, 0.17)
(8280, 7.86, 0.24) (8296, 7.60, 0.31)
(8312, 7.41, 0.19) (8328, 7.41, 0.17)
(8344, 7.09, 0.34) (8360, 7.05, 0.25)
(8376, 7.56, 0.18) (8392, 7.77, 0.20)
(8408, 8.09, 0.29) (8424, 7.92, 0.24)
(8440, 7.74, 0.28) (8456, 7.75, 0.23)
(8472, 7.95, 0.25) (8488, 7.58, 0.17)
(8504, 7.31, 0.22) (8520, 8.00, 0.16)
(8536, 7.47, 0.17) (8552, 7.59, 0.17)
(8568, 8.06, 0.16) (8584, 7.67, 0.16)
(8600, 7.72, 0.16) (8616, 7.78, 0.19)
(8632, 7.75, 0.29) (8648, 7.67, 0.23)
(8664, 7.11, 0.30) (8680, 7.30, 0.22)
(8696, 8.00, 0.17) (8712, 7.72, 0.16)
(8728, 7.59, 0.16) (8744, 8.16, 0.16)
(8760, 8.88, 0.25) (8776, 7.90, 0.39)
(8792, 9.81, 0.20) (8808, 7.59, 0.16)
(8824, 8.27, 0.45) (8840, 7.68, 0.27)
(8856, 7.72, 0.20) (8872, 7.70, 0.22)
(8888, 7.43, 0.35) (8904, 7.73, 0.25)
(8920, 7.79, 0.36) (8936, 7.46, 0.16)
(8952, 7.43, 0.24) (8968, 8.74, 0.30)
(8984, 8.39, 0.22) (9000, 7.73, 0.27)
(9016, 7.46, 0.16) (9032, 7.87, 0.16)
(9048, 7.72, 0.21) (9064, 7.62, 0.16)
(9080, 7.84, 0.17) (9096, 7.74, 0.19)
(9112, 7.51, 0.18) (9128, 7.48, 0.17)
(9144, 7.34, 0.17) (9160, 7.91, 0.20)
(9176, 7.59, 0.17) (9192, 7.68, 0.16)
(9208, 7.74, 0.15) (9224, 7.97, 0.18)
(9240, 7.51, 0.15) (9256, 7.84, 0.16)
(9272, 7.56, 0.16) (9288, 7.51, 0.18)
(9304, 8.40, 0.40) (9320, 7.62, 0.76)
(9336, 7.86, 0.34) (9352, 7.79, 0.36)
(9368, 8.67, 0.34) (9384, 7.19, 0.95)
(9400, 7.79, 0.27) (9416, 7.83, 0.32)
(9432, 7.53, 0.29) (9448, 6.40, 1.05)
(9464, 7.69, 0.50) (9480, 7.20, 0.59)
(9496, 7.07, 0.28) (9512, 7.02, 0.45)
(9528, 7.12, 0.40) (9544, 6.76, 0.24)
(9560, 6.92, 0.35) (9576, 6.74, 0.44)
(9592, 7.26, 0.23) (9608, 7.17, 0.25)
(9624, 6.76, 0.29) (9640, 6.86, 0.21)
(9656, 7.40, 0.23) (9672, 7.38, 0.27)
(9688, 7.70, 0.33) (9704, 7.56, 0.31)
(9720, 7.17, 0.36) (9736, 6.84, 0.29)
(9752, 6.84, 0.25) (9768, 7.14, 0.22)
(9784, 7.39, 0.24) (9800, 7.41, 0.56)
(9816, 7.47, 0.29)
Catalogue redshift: 0.34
